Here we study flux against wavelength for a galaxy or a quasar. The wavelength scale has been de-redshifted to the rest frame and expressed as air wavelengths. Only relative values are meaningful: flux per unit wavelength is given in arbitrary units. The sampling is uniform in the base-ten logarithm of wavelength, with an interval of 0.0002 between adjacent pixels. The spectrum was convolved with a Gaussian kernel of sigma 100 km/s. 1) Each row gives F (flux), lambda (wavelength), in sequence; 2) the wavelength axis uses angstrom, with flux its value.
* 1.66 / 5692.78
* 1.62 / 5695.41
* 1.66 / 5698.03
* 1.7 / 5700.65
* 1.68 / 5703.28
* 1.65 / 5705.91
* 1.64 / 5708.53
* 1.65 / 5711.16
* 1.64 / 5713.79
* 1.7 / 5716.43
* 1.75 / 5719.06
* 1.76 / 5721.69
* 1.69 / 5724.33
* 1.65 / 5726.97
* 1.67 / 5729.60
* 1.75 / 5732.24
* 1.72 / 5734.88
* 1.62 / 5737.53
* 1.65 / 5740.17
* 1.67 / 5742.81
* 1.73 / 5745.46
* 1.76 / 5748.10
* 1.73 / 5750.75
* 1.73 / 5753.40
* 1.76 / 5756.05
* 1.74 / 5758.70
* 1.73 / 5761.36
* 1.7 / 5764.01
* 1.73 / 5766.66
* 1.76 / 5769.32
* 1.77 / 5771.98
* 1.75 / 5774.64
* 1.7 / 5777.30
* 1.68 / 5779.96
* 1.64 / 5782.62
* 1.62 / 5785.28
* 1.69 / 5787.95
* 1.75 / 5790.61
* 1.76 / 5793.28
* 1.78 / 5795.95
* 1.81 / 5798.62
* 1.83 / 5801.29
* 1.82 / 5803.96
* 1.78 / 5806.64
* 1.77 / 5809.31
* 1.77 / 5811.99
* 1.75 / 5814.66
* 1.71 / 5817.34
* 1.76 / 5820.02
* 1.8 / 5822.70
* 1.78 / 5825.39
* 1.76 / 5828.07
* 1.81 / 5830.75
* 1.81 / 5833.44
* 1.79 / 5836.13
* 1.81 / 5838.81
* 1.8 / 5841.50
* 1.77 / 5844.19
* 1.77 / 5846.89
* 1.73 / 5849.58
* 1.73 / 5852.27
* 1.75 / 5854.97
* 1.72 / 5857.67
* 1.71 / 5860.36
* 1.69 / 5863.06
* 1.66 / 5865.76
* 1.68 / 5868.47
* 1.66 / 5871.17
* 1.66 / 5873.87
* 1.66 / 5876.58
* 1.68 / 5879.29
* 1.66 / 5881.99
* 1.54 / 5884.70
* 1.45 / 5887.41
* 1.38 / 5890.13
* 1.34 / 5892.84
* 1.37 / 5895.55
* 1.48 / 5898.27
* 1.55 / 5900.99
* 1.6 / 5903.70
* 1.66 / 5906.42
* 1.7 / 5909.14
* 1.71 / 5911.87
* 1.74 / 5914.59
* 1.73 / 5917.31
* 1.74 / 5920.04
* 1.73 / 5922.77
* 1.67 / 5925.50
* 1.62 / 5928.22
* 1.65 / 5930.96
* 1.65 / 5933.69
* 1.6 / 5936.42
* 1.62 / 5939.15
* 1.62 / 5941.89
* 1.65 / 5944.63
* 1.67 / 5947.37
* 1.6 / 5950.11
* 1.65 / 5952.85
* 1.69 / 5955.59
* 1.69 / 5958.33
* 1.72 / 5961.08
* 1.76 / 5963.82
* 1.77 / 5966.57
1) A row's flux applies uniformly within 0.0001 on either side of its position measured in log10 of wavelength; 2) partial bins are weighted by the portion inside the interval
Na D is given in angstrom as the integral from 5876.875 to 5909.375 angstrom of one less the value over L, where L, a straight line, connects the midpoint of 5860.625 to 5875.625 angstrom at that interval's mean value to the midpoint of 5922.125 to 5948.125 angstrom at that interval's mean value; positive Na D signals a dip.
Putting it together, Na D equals 2.53 angstrom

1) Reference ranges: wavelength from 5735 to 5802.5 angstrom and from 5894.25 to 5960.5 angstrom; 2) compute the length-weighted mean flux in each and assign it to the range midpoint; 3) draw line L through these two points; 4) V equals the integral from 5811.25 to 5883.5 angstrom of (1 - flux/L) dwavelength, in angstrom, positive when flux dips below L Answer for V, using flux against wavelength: -2.24 angstrom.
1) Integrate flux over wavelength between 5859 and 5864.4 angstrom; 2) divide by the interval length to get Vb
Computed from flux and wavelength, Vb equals 1.7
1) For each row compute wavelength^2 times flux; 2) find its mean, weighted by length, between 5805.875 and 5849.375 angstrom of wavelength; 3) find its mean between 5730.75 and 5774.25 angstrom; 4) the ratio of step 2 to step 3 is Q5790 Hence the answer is 1.06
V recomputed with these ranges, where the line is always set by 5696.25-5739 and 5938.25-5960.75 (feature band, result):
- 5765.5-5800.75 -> -1.2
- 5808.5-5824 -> -0.8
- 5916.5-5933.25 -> -0.3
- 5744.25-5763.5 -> -0.7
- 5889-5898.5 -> 1.6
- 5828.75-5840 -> -0.9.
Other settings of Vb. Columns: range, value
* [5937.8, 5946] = 1.63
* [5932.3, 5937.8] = 1.63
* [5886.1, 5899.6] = 1.4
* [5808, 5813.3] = 1.77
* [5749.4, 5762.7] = 1.74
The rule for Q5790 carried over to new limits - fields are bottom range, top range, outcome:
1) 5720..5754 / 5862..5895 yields 0.98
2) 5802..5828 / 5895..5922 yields 0.95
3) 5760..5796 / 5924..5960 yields 1.01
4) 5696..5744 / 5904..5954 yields 1.07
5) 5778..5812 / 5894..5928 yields 0.98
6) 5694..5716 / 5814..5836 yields 1.12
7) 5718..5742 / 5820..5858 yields 1.09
